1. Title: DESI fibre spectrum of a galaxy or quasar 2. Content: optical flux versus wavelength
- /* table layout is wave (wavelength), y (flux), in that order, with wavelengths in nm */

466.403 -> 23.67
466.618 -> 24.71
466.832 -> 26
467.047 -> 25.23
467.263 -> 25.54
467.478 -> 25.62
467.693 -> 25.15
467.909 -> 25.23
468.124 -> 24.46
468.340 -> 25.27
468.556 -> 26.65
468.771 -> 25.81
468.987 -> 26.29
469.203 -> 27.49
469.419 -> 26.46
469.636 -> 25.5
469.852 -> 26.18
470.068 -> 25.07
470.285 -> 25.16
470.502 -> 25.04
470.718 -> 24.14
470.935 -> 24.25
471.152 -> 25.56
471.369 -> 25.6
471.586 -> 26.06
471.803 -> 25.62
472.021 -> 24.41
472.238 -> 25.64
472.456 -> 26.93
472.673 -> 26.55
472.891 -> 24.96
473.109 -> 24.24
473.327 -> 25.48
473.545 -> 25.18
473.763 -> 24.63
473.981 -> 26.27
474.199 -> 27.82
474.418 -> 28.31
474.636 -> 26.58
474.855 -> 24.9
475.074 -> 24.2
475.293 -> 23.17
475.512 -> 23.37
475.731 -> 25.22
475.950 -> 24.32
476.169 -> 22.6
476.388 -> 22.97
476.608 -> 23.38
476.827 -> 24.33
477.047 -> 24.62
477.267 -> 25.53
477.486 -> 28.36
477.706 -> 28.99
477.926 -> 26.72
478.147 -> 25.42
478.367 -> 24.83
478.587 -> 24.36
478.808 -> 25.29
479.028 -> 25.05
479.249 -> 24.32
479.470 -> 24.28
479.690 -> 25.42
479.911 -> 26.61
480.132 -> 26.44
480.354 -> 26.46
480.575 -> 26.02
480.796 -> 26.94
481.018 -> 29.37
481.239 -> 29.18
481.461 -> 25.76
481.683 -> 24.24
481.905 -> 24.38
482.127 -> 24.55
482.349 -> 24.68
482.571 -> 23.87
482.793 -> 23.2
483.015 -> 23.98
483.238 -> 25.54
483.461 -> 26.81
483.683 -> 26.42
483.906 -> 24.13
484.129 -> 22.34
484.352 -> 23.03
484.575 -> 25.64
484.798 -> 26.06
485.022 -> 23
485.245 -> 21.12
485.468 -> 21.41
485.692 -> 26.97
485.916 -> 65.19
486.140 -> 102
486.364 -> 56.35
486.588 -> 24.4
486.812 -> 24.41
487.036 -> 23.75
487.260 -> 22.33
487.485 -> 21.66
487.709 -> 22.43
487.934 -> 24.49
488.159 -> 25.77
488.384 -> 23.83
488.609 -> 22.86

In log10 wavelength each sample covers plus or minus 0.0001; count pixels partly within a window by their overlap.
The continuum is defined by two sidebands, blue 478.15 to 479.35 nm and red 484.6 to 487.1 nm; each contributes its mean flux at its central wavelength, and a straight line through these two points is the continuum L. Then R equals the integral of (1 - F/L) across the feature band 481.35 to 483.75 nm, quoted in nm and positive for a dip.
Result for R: 0.515 nm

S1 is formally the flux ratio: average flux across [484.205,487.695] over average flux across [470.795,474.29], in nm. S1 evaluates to 1.3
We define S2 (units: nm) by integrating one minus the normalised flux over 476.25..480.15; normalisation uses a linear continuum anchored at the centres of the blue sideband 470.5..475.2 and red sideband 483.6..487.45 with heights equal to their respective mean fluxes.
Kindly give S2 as 0.44 nm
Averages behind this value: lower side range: 25.6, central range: 25.3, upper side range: 32.7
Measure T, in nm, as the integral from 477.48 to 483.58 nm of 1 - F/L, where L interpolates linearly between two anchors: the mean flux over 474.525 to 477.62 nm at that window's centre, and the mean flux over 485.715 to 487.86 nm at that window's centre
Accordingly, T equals 0.96 nm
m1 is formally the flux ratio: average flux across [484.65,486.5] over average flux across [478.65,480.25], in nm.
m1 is 1.67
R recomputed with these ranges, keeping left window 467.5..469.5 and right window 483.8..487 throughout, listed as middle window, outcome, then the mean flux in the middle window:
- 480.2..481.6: 0.217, 27.2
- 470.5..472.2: 0.137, 25.1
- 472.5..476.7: 0.573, 25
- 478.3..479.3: 0.203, 24.8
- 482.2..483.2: 0.273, 24.1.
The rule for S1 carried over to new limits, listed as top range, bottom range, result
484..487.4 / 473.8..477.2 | 1.36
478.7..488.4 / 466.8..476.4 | 1.11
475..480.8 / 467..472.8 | 0.98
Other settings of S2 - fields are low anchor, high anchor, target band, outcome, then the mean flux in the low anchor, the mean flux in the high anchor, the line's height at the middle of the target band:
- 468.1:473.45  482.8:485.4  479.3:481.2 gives -0.14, 25.6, 24.3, 24.6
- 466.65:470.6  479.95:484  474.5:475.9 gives 0.06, 25.7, 25.7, 25.7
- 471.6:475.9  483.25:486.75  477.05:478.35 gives 0.08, 25.4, 34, 28.4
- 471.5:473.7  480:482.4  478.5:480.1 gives 0.06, 25.5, 26.2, 26.1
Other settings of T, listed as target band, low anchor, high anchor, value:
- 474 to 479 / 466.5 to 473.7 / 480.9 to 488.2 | 0.336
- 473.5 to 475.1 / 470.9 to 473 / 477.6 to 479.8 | -0.035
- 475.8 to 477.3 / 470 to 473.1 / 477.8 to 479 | 0.084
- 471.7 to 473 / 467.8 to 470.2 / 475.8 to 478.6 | -0.006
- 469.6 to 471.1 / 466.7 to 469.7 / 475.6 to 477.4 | 0.018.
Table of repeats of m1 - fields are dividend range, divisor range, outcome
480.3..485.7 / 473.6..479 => 0.99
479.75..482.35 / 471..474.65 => 1.02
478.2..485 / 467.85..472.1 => 0.99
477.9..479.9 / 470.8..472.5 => 0.99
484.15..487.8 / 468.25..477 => 1.30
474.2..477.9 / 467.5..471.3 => 0.99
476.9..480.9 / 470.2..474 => 1.02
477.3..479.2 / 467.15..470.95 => 1.02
